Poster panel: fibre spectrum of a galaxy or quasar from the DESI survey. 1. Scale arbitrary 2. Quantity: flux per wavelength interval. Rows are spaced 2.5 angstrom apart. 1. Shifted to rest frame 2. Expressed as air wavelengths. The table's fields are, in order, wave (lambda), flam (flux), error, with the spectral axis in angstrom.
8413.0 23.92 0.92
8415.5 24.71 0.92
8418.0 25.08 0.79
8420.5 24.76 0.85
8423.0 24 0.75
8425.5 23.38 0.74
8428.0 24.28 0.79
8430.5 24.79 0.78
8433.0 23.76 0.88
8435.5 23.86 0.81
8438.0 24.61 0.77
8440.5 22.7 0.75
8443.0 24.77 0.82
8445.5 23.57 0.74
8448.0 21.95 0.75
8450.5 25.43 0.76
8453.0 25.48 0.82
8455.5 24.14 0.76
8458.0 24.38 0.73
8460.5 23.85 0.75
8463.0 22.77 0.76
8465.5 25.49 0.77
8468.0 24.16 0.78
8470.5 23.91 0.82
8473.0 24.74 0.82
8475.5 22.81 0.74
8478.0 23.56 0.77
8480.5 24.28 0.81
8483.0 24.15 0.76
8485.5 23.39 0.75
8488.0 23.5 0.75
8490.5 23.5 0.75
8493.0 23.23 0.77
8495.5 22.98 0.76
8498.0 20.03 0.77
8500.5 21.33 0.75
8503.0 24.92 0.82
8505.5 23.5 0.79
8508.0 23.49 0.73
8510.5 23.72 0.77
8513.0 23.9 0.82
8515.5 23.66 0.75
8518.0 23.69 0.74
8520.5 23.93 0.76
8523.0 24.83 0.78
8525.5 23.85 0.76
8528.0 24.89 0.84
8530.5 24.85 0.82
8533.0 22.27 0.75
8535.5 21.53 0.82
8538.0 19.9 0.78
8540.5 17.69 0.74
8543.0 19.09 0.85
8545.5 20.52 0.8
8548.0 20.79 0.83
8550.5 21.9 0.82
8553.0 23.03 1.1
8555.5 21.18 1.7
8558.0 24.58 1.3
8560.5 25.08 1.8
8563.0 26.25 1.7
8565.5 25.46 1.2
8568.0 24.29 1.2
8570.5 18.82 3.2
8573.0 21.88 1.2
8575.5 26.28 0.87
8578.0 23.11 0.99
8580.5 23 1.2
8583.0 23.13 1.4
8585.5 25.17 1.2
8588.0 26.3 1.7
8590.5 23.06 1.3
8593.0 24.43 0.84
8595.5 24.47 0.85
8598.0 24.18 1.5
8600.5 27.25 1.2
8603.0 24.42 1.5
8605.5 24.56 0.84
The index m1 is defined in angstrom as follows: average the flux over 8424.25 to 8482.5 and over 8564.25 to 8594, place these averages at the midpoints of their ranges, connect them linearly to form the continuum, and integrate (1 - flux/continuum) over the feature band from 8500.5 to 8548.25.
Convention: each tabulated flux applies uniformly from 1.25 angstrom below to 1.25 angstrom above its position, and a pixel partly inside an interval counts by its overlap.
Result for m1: 2.36 angstrom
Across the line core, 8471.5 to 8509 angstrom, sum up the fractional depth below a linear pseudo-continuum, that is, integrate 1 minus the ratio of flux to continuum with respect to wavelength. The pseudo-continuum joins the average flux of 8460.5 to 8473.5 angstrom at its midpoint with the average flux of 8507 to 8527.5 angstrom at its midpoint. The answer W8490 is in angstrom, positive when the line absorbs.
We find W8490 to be 1.2 angstrom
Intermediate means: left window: 24.1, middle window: 23.3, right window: 23.9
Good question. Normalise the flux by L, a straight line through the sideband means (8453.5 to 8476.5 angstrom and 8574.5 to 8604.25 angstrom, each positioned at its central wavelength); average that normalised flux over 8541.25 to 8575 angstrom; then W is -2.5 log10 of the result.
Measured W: 0.09 mag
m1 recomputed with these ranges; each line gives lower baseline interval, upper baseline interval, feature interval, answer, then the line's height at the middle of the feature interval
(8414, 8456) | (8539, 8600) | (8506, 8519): -0.1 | 23.6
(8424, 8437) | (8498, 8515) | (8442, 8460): -0.3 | 23.8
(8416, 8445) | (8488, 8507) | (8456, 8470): -0.4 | 23.5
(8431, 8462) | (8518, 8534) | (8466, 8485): 0.1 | 24.1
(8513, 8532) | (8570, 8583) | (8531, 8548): 2.4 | 23.8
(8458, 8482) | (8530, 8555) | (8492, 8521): -0.9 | 22.5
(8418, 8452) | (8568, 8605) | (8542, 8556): 1.7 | 24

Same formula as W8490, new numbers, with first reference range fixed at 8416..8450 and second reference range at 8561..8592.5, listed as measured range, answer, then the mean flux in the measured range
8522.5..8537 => 0.2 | 23.6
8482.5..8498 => 0.5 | 23.1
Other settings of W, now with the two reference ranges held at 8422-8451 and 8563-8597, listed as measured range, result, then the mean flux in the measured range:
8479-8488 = 0.00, 23.9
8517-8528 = -0.01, 24.2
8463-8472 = -0.02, 24.3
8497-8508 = 0.06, 22.6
